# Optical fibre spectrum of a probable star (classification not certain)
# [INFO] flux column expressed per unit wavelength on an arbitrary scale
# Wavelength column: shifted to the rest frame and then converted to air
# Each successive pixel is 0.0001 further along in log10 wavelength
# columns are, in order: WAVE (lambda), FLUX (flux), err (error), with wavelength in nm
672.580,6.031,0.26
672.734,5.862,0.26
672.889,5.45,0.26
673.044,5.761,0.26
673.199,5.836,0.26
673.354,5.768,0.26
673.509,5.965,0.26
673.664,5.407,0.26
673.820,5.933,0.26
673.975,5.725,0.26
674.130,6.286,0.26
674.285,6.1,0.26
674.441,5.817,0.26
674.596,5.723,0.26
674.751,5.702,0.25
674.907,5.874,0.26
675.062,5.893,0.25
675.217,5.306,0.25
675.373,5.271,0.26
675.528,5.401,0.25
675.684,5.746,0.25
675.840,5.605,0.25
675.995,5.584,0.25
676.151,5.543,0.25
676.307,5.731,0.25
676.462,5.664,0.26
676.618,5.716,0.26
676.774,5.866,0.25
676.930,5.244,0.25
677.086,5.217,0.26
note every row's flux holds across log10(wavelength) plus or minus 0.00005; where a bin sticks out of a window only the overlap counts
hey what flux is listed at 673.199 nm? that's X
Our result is 5.836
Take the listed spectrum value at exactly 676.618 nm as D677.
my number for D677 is 5.716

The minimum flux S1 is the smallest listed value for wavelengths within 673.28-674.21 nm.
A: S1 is 5.407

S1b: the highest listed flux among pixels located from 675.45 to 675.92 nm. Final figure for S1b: 5.746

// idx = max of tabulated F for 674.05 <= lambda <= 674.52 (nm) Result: 6.286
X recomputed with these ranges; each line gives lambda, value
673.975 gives 5.725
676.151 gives 5.543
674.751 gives 5.702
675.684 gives 5.746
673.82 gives 5.933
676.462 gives 5.664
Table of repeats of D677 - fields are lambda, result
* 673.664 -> 5.407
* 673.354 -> 5.768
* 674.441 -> 5.817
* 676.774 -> 5.866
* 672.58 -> 6.031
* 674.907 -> 5.874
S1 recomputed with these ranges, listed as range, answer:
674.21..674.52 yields 5.817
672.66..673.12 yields 5.45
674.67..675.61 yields 5.271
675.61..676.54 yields 5.543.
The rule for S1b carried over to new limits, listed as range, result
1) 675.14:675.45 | 5.306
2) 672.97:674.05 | 5.965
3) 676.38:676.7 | 5.716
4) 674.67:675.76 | 5.893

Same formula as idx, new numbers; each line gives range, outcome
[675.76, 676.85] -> 5.866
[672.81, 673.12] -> 5.761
